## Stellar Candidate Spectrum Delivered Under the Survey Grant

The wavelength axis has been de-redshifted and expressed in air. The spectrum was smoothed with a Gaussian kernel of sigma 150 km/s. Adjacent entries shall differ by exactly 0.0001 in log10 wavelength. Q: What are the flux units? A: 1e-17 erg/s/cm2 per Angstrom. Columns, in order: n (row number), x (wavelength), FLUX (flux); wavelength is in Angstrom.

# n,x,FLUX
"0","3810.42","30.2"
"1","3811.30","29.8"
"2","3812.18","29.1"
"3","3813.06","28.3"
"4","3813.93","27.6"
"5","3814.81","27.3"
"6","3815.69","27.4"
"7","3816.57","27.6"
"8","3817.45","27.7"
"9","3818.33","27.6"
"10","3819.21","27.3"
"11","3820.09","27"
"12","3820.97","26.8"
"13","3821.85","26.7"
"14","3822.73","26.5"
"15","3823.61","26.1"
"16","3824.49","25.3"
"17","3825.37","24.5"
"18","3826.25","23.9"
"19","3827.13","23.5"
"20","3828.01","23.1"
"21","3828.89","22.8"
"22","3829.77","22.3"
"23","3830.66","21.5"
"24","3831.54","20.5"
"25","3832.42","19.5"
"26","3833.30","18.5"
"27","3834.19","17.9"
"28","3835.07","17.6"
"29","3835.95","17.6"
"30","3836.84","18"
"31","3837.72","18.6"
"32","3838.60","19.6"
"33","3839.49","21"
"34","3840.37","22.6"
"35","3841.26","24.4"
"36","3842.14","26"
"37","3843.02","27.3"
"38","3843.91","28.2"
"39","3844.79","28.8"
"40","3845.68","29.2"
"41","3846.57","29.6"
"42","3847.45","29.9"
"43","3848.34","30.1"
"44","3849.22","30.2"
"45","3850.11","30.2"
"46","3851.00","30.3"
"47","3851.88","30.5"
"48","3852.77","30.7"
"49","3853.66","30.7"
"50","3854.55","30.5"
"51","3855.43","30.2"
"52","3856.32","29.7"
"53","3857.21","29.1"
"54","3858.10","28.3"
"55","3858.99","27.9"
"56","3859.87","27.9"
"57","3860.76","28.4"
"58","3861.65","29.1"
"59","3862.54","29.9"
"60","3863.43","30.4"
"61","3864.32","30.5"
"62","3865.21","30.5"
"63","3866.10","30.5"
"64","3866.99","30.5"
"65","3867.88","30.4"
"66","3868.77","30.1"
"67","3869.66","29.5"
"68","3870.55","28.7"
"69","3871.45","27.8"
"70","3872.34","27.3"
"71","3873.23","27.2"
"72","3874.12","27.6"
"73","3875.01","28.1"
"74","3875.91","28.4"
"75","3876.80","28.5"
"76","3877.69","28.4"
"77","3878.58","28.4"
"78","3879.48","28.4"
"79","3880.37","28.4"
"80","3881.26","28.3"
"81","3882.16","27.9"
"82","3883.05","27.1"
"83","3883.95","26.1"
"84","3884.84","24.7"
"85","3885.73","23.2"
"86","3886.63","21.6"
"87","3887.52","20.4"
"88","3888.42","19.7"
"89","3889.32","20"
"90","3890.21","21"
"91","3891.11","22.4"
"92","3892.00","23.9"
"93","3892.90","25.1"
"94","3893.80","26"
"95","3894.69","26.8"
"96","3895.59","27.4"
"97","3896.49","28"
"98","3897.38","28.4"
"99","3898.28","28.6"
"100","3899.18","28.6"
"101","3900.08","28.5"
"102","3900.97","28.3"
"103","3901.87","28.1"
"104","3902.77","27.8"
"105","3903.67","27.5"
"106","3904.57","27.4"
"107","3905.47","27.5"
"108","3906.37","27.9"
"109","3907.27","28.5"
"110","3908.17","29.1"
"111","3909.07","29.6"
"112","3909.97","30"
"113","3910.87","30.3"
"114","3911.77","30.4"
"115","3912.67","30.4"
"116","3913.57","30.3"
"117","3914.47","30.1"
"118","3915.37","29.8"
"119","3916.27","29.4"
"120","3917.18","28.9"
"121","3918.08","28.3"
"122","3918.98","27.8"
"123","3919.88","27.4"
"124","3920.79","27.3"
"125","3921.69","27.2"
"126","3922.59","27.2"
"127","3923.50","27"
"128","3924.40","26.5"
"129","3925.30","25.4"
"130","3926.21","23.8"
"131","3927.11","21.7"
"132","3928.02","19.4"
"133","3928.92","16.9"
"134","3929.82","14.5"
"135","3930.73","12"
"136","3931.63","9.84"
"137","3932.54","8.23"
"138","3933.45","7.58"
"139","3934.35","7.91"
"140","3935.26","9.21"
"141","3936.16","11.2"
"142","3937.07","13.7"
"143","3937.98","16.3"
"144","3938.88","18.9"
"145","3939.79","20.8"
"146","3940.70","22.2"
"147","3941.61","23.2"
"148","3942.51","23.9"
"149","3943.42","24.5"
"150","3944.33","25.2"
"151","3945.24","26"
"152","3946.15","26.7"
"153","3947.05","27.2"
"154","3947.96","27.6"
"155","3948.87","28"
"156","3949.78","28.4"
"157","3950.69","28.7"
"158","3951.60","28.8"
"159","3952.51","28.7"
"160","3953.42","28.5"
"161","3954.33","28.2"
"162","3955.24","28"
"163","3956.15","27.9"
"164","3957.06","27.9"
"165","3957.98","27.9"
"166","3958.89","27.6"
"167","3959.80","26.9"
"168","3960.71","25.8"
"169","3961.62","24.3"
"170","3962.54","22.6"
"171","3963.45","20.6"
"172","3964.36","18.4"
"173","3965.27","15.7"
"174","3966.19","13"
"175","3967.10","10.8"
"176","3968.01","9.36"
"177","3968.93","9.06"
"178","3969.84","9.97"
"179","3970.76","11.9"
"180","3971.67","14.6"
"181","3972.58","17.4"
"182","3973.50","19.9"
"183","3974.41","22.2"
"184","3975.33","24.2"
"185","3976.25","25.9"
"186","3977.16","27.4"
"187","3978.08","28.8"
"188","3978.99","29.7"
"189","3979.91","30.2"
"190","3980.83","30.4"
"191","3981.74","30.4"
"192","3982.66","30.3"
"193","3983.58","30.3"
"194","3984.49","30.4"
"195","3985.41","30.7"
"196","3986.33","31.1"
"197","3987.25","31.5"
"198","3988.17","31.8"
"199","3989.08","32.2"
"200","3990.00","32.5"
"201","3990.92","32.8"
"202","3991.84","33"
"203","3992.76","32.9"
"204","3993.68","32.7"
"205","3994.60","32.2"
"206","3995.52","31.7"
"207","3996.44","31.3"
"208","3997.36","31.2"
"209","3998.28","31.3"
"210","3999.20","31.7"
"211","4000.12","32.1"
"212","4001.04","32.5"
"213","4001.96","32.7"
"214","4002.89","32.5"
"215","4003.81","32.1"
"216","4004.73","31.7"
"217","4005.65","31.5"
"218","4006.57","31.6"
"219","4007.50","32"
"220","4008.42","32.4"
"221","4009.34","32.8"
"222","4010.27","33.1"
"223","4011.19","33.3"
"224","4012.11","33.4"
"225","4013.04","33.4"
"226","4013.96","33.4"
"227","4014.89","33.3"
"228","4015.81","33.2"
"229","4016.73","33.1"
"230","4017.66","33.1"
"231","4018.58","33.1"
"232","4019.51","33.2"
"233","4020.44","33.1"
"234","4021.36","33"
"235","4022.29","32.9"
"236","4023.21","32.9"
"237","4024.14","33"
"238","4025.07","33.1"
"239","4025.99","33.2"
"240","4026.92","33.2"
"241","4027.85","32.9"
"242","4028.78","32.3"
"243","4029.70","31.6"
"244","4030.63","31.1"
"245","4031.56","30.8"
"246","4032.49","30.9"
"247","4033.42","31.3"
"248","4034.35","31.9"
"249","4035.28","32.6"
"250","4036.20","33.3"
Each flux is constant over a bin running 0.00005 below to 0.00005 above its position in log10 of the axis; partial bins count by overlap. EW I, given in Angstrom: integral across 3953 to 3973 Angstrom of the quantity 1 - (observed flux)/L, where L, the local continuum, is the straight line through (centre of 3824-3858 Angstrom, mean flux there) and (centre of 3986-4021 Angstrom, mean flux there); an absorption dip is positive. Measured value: 6.7 Angstrom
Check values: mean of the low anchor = 25.1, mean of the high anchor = 32.4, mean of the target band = 20.3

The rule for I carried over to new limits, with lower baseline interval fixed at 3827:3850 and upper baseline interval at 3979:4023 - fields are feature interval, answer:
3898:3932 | 1.5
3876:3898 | 0.5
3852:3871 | -3.8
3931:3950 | 6.4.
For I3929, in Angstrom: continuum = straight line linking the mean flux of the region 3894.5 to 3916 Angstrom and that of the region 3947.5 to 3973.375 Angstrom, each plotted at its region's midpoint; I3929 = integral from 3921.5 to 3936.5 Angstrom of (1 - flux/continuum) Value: 5.07 Angstrom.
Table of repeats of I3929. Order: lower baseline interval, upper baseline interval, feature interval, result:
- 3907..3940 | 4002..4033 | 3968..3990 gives 2.7 Angstrom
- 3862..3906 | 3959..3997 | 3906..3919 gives -1.4 Angstrom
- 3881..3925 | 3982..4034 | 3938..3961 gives 2.5 Angstrom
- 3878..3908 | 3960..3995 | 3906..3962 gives 2.7 Angstrom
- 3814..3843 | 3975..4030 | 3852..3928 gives -3.8 Angstrom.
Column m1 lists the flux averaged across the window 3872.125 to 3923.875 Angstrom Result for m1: 27.2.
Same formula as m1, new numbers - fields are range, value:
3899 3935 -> 24.7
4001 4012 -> 32.4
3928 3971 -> 20.3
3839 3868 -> 28.9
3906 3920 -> 29.3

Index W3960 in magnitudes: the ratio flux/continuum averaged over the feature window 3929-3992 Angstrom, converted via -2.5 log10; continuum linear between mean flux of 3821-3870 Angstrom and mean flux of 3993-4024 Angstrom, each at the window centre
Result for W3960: 0.32 mag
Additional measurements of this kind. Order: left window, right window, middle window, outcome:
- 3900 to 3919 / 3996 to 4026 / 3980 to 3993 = 0.01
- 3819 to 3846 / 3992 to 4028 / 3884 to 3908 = 0.04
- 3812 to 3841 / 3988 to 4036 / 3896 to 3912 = -0.05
